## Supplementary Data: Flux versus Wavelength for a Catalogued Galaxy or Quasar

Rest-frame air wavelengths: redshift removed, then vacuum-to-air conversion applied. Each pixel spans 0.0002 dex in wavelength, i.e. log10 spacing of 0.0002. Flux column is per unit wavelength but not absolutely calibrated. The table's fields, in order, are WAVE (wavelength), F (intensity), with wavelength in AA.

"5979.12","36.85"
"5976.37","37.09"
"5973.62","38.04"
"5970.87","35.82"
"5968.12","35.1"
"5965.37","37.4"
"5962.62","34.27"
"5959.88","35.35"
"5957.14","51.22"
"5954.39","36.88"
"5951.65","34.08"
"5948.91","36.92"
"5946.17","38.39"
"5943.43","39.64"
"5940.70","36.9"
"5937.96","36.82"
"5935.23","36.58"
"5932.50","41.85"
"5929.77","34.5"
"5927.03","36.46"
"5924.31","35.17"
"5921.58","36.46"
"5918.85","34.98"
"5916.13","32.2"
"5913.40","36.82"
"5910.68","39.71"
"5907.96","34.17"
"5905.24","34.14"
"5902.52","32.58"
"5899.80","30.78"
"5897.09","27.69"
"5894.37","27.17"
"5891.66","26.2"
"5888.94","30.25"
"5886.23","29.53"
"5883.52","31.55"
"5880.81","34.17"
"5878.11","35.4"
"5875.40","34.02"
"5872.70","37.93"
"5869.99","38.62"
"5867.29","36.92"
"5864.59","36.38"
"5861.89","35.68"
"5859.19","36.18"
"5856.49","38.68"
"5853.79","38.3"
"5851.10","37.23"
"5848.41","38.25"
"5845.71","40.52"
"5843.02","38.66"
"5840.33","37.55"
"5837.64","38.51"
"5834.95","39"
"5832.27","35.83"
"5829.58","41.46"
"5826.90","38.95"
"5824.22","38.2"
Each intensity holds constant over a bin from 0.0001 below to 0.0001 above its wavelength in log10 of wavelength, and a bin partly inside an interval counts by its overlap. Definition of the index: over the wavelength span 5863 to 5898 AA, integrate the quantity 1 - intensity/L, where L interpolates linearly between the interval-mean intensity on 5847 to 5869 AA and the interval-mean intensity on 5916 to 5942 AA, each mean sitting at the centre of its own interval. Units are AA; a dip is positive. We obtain 3.9 AA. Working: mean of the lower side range 37.2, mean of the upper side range 36.4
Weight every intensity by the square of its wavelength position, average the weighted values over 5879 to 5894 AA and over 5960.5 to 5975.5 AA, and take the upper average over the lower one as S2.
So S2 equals 1.2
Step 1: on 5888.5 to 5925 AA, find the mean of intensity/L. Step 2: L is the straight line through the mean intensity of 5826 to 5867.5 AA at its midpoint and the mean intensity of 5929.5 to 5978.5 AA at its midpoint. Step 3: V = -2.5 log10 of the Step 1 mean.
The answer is 0.16 mag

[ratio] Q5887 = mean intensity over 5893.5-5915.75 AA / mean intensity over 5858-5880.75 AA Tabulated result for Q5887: 0.91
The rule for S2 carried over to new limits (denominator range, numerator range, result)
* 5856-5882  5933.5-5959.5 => 1.09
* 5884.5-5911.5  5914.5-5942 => 1.18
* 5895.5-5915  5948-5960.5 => 1.19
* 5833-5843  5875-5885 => 0.89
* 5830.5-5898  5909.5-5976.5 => 1.08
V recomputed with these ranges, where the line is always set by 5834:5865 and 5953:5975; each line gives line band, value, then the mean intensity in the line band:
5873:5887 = 0.136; 33.5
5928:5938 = 0.015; 37.5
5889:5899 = 0.344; 27.6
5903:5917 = 0.078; 35.3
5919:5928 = 0.062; 35.9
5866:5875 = 0.015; 37.4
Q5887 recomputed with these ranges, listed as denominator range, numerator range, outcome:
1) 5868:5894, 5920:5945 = 1.13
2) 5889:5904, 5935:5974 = 1.29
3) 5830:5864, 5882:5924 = 0.85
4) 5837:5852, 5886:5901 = 0.74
